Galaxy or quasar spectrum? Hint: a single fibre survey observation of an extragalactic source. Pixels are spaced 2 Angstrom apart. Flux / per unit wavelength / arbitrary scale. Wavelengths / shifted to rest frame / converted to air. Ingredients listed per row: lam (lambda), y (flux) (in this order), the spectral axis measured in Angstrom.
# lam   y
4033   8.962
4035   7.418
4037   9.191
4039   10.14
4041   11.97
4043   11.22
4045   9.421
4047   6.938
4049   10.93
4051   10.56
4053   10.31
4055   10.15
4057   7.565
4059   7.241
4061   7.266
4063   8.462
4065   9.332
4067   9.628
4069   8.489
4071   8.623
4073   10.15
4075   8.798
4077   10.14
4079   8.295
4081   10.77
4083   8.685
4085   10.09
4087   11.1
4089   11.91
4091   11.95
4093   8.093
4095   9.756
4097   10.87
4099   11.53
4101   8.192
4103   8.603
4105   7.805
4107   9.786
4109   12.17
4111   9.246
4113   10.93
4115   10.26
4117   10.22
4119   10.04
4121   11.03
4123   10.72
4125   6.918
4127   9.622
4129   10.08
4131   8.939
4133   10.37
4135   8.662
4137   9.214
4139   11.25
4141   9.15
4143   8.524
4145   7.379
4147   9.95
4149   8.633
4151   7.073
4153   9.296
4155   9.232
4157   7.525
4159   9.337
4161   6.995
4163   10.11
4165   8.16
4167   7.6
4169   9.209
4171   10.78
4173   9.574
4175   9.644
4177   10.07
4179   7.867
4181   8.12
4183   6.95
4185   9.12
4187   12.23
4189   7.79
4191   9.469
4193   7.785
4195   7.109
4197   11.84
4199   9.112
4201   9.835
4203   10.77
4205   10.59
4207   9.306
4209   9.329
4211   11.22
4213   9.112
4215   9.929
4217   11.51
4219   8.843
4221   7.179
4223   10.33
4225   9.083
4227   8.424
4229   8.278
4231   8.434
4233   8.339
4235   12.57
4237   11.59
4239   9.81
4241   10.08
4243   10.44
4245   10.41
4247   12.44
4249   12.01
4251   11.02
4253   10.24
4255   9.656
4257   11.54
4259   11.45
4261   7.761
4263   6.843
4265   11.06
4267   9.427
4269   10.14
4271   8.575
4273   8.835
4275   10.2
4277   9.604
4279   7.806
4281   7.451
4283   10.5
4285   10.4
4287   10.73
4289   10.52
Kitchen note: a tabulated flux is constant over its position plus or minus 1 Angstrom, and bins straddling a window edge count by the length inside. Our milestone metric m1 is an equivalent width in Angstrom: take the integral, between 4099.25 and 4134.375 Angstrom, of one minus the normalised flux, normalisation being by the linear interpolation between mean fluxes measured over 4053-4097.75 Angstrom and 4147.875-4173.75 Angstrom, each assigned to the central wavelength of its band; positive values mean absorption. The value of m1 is -2.5 Angstrom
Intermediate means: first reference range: 9.44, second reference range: 8.73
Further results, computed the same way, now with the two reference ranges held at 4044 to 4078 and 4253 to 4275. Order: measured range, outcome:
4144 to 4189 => 2.4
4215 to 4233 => 0.9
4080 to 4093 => -2.0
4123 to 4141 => -0.4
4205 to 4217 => -0.7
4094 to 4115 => -1.7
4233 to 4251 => -2.8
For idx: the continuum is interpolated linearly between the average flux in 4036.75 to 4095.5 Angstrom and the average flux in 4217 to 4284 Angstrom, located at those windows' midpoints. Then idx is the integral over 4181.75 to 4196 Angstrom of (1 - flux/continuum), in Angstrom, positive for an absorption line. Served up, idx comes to 1.6 Angstrom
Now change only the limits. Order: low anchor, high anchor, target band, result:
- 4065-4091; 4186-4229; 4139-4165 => 2.59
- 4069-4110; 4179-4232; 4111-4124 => -0.99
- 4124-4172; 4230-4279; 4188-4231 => 0.99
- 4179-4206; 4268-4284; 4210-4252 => -3.94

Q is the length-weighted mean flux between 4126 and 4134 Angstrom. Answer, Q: 9.75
